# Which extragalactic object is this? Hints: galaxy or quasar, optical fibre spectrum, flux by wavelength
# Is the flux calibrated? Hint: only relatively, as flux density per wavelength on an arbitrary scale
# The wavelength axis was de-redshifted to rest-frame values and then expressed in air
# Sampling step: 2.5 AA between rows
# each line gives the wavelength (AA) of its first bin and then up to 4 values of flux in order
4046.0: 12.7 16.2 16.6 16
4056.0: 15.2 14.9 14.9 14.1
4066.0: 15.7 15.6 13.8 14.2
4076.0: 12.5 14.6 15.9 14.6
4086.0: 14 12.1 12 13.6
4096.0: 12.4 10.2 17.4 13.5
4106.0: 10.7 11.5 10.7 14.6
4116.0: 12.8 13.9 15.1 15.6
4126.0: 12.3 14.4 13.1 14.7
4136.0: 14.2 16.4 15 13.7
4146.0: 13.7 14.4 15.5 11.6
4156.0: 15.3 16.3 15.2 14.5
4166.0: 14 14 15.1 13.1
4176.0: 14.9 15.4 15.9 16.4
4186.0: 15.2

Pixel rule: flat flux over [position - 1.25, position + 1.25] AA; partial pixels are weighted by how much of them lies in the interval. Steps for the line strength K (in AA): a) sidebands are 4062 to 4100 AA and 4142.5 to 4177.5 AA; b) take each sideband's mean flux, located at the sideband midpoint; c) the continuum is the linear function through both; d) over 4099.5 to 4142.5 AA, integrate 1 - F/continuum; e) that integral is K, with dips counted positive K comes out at 0.6 AA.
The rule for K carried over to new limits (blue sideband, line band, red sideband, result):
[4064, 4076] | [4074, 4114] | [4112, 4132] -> 3.2 AA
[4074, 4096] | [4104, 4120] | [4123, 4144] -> 1.8 AA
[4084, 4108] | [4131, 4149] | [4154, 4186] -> -0.5 AA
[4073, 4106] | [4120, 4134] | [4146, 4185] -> -0.1 AA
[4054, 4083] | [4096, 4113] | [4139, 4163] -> 2.6 AA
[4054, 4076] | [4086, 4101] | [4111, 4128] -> 1.7 AA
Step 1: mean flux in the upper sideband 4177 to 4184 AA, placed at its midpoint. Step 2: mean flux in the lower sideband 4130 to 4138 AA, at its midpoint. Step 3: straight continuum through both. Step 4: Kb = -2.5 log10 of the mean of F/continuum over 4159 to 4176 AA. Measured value 0.067 mag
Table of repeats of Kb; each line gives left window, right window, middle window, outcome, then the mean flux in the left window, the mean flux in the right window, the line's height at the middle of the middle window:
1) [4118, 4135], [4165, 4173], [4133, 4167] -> -0.03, 14.2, 14.3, 14.2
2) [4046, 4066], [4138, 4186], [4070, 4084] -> 0.07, 15.3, 14.7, 15.2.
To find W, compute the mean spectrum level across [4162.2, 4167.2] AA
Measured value 14.3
